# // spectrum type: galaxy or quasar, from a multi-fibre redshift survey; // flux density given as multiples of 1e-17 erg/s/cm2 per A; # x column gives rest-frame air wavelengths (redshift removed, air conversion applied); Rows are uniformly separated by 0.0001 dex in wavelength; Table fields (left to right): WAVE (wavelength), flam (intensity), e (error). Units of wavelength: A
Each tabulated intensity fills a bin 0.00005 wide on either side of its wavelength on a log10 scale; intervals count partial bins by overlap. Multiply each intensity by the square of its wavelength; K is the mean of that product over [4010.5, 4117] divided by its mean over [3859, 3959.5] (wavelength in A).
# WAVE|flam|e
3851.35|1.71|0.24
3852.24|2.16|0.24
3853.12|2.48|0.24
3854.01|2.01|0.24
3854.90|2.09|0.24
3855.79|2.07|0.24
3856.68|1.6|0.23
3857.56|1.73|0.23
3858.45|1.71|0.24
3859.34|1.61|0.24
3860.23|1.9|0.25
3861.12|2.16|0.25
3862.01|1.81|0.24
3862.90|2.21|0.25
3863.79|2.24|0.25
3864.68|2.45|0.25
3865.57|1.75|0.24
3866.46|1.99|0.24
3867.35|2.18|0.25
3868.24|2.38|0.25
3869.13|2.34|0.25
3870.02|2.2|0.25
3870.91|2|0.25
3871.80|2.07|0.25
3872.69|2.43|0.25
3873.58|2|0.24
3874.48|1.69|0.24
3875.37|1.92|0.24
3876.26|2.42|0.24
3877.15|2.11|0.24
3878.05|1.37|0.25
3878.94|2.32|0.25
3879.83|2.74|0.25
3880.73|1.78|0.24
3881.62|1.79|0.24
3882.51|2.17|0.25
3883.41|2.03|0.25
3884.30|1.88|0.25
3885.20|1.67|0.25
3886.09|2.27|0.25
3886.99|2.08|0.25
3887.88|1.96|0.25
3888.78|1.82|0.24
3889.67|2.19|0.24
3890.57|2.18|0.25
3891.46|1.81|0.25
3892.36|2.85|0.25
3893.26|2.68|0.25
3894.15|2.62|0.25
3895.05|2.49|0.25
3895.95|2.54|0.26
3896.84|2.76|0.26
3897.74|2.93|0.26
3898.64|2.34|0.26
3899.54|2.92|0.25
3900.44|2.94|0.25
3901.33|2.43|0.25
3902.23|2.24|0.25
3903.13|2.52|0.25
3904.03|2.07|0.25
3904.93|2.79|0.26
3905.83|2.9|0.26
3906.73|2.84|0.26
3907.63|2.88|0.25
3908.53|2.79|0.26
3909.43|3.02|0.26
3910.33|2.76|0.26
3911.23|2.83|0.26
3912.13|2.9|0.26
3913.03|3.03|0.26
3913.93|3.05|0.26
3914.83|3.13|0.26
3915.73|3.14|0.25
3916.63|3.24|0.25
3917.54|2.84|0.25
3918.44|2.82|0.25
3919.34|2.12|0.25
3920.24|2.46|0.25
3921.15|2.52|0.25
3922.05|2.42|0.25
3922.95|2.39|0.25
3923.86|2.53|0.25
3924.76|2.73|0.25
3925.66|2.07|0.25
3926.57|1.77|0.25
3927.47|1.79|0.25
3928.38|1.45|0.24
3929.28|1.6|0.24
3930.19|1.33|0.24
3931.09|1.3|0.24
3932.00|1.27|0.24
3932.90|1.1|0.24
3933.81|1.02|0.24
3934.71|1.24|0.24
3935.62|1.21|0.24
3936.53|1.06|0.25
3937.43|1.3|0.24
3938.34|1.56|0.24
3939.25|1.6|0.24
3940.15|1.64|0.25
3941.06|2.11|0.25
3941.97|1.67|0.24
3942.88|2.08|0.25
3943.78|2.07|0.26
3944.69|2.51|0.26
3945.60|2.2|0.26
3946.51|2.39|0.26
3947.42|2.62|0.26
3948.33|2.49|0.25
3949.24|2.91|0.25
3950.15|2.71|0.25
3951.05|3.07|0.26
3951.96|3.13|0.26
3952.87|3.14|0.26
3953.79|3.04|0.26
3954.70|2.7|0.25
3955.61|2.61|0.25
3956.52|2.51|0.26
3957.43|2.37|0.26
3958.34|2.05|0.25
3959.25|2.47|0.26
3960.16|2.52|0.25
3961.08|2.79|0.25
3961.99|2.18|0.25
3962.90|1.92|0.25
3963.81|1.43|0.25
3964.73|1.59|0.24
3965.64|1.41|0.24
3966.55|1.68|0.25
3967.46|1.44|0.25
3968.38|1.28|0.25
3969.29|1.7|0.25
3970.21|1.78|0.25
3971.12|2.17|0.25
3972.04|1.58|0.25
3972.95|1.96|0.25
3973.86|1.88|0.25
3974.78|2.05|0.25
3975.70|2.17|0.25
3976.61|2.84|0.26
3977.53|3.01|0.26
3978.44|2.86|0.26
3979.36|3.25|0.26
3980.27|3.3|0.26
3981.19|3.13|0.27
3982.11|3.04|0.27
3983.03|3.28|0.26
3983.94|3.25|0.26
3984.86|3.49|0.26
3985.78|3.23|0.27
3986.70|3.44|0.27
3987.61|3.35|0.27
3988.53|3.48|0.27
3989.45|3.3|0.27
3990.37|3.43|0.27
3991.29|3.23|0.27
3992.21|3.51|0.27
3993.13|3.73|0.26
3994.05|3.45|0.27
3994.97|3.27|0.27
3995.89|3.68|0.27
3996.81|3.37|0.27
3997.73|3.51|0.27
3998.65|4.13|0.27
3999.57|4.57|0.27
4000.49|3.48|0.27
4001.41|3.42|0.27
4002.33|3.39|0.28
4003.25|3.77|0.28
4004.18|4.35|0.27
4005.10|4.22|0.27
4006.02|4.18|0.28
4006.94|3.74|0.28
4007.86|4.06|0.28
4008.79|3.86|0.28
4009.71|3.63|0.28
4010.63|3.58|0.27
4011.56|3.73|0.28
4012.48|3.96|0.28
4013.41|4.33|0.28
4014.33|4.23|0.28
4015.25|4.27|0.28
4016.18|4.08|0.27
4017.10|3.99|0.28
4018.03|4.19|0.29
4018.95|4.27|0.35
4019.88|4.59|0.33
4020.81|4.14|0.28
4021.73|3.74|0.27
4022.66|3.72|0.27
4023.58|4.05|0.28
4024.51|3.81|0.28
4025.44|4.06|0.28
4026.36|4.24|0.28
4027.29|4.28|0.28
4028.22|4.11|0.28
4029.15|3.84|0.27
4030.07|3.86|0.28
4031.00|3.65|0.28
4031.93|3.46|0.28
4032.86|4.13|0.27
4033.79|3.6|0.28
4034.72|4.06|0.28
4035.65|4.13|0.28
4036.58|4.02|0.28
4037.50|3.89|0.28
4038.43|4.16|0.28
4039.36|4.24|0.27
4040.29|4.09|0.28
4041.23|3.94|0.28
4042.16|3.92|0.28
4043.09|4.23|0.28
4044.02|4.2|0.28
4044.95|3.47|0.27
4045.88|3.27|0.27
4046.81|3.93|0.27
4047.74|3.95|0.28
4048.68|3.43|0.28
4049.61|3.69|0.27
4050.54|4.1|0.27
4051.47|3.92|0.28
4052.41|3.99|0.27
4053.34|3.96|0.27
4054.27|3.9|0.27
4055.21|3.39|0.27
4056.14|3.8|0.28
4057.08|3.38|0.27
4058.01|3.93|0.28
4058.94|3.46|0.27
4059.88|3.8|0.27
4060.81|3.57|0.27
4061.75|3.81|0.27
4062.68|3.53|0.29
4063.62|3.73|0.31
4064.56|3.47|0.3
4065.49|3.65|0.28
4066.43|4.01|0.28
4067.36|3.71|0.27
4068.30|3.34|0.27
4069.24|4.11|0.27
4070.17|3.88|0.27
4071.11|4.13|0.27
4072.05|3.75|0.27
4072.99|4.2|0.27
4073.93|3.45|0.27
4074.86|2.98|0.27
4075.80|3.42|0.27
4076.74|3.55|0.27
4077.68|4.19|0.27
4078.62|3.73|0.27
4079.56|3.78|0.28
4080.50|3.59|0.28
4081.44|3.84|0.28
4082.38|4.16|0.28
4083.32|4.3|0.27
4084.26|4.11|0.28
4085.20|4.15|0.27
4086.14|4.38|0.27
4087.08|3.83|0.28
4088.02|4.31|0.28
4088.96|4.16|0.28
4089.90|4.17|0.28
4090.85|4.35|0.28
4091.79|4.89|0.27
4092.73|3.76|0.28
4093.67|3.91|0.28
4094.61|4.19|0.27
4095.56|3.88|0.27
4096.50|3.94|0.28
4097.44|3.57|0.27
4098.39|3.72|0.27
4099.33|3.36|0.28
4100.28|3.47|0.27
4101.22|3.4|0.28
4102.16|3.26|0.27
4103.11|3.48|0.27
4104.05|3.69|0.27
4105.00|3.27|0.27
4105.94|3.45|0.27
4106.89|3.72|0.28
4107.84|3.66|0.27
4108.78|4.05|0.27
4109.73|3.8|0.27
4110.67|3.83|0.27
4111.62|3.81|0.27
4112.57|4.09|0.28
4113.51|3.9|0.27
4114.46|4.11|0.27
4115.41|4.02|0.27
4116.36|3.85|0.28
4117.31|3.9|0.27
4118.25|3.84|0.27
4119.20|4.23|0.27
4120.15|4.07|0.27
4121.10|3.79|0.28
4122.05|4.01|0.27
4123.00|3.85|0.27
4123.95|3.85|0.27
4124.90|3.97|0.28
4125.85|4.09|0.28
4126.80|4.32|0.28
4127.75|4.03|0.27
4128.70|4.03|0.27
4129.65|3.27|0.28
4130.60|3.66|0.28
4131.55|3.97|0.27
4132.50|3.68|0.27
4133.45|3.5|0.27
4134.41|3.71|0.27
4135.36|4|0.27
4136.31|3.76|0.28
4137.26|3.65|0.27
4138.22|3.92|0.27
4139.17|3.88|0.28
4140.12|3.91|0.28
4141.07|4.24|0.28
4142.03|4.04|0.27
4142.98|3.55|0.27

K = 1.8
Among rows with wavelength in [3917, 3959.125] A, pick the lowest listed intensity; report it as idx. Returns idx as 1.02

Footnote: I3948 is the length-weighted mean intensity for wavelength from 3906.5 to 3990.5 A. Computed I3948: 2.37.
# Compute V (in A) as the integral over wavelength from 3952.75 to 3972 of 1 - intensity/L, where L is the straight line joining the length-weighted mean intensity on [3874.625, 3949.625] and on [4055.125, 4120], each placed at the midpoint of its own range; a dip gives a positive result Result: 4.2 A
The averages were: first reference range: 2.24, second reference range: 3.82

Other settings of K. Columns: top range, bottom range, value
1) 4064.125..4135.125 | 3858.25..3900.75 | 1.97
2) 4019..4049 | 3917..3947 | 2.20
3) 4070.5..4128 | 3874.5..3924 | 1.73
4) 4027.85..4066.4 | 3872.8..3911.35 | 1.75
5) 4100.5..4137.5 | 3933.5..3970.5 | 1.99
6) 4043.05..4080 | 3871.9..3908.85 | 1.76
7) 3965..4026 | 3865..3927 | 1.46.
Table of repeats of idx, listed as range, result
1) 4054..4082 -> 2.98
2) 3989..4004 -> 3.23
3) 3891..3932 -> 1.27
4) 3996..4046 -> 3.27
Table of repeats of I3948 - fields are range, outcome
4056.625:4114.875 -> 3.81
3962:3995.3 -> 2.63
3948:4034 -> 3.23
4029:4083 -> 3.8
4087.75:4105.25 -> 3.83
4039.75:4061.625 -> 3.8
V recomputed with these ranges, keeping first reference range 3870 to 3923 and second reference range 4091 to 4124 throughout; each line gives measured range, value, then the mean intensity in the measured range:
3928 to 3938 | 5.3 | 1.26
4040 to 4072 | -2.8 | 3.78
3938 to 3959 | 2.9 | 2.41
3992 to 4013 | -4.3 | 3.77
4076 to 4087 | -0.9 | 3.96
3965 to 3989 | 3.6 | 2.54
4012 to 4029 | -4.5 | 4.11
